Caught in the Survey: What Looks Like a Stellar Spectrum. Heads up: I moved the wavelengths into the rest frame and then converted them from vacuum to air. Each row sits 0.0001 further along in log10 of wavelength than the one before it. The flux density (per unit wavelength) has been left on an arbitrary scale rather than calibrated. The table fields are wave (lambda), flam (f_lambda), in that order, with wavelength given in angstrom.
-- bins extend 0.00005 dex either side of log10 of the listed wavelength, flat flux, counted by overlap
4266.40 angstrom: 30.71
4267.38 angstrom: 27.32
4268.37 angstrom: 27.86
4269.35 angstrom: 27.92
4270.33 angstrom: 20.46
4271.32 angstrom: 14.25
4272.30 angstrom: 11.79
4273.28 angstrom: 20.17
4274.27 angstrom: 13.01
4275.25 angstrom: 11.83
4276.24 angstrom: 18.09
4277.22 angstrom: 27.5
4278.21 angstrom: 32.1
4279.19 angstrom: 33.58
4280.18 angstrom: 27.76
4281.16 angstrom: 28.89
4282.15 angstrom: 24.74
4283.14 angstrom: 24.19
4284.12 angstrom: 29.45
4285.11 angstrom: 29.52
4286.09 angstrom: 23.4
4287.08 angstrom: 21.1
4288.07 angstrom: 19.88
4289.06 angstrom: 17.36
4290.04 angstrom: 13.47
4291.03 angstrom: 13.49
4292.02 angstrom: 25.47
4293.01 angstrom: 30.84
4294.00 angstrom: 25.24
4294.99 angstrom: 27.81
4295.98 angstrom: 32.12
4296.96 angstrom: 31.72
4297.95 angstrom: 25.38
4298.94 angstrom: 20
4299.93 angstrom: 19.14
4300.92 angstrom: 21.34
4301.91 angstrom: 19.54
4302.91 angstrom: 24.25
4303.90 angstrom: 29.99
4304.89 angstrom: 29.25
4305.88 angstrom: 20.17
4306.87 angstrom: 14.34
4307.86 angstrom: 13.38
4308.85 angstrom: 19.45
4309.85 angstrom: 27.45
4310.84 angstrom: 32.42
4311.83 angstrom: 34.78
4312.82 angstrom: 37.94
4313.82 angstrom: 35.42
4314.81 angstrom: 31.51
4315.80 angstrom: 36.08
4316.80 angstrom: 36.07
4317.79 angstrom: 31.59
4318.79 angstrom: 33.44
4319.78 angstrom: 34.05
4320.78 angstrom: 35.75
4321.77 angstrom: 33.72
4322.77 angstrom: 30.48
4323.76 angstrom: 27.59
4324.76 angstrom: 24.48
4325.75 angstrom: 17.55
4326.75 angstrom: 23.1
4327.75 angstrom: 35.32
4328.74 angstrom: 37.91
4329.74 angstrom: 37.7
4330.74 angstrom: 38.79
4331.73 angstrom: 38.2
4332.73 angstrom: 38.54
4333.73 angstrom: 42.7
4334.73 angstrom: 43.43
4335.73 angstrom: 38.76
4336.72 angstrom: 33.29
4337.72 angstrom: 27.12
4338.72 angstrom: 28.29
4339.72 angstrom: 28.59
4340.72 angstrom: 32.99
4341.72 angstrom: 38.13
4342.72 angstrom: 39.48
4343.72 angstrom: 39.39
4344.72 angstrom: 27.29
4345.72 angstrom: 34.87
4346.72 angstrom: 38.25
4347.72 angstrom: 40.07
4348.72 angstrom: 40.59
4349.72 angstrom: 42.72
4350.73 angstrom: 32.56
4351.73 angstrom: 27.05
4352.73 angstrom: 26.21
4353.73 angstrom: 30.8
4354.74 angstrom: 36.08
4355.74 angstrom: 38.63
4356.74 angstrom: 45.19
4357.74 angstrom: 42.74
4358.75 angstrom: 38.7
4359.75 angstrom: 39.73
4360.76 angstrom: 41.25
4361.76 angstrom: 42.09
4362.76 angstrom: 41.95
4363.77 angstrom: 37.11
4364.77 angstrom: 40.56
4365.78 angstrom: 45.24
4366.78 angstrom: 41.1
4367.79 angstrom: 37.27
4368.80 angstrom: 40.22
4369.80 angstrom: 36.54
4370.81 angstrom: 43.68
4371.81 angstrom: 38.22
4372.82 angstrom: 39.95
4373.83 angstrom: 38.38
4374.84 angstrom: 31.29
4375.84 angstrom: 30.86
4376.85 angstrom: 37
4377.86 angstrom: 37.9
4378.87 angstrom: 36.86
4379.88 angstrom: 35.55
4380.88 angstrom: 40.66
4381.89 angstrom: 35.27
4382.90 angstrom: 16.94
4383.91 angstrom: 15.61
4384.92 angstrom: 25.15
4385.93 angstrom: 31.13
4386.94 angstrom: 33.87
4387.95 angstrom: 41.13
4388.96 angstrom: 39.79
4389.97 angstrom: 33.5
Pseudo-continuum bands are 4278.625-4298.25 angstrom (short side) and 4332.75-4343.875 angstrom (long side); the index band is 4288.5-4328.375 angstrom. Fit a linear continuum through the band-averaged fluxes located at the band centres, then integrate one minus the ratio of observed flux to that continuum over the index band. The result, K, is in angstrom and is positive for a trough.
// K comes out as 3.66 angstrom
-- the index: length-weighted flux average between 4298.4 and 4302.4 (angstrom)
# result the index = 20.1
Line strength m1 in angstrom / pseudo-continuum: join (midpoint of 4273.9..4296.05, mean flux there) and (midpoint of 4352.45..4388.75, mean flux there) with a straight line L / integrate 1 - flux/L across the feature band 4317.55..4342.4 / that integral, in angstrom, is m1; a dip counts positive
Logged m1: -2.3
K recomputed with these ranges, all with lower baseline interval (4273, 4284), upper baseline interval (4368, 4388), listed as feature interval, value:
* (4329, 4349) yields -4.0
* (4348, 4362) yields -2.4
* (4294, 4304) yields 0.5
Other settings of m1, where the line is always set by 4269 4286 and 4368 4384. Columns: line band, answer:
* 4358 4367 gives -2.0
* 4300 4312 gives 1.5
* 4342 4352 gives -1.5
